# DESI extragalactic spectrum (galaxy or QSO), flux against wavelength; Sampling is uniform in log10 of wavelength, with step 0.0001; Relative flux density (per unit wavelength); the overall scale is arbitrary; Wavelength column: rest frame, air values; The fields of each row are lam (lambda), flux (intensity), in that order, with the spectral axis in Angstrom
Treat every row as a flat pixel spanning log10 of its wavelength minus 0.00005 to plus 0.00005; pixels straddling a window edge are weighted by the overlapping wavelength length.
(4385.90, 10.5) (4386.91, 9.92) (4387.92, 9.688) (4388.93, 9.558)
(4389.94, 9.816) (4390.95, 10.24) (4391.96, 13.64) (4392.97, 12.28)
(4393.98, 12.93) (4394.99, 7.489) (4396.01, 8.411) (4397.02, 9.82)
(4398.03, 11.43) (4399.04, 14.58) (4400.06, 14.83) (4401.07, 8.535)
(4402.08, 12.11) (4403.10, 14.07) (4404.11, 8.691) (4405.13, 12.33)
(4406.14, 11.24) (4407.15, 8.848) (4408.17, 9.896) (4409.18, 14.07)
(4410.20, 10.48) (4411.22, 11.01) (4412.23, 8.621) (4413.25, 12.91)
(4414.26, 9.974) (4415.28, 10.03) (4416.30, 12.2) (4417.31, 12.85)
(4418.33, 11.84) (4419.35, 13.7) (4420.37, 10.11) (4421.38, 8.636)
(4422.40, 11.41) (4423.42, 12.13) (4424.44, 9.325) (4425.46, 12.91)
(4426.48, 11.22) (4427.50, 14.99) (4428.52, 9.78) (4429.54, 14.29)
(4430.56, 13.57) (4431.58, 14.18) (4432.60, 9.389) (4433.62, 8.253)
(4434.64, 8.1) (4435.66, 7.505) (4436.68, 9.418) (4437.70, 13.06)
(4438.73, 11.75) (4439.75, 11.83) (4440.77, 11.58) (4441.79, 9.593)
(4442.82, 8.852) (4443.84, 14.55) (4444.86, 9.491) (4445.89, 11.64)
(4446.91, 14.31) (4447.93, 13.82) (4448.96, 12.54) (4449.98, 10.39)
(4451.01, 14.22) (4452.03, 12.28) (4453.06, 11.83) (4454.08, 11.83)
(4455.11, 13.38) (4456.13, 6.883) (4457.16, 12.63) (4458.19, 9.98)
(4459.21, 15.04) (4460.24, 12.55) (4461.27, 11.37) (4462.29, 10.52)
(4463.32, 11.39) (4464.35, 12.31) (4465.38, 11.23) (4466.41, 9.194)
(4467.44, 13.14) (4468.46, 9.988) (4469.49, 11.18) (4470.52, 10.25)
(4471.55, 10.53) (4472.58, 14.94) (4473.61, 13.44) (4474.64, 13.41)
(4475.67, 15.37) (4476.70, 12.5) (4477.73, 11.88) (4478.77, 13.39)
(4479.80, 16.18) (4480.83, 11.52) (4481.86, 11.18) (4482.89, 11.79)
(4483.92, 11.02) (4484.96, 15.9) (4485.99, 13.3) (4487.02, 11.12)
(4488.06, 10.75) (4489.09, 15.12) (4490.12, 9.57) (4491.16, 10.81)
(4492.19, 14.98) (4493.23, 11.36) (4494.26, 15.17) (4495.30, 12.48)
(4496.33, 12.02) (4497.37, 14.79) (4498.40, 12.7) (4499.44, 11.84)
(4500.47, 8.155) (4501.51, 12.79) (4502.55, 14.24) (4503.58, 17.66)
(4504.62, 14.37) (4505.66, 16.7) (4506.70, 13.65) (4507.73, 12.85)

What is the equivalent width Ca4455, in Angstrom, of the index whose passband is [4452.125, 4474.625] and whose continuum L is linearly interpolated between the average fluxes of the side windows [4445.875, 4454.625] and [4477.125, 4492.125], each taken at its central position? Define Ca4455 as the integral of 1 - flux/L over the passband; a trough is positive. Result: 1.6 Angstrom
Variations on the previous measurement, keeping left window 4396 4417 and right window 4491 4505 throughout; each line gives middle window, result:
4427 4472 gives 2.43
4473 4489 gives -0.17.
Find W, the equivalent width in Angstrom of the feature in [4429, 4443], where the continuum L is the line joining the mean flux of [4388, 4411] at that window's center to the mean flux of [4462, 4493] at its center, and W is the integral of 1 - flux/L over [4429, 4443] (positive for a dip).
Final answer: 1.0 Angstrom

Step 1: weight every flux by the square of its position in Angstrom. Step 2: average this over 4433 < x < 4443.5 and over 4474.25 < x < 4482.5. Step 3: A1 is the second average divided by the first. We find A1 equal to 1.33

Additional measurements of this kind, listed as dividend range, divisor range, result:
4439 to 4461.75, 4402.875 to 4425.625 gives 1.08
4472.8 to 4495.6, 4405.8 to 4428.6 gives 1.18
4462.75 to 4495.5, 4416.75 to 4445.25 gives 1.13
